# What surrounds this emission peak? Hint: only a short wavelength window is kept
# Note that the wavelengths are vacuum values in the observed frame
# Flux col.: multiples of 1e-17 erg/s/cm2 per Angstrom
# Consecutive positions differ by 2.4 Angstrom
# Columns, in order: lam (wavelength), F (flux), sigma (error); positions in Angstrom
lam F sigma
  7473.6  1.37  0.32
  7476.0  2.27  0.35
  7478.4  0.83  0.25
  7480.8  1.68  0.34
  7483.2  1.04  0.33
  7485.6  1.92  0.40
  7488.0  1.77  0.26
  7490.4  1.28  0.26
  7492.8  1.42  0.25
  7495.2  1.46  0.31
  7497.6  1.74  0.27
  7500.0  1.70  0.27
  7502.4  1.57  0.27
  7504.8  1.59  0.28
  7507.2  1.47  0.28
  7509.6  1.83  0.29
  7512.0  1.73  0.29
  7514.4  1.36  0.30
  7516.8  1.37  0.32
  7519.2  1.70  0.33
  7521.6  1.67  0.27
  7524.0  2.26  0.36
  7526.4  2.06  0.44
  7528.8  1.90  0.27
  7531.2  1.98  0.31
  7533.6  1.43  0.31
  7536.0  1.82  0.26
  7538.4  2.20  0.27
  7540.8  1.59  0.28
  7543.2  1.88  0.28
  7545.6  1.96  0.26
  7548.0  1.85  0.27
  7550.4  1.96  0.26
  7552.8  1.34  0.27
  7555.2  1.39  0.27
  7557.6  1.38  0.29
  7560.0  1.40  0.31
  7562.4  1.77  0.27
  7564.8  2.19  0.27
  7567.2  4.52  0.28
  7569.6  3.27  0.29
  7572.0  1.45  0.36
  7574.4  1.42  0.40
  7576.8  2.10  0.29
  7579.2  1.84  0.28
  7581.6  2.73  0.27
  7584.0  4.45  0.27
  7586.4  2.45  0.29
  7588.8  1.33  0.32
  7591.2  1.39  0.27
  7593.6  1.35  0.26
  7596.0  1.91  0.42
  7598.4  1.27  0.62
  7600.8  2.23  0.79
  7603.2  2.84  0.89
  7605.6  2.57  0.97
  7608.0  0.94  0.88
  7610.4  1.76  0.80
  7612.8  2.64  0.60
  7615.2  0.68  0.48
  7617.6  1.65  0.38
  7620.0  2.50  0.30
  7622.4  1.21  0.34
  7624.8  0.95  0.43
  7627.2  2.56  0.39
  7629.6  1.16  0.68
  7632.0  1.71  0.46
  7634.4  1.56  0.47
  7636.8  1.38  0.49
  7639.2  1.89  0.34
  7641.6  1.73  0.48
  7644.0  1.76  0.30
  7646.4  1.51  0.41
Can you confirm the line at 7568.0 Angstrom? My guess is [S II]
